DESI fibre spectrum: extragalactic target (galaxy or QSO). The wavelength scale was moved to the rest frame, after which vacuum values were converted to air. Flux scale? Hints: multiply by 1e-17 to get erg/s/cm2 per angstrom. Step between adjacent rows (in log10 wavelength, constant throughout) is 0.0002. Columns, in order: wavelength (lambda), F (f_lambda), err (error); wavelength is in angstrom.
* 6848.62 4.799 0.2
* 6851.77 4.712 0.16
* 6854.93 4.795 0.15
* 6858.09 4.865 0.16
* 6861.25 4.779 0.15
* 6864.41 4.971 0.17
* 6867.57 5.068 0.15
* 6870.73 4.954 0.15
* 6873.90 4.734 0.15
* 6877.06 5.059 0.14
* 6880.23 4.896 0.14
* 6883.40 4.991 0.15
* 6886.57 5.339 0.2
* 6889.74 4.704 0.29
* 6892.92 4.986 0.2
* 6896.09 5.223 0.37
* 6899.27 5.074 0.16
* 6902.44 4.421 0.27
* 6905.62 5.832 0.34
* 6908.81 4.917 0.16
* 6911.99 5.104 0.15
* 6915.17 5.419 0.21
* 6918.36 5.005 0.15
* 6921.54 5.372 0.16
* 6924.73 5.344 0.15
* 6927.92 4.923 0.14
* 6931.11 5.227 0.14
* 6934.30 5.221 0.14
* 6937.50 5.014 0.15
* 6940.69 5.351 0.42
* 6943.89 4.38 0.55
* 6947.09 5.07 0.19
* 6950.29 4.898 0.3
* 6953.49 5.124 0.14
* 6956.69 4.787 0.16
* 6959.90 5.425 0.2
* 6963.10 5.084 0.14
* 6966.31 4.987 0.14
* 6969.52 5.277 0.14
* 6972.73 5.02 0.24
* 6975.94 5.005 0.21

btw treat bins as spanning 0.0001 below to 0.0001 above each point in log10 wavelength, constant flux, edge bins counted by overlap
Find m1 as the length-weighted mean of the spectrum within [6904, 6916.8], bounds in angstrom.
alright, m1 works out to 5.31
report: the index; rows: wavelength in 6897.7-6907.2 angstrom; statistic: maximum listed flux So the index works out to 5.832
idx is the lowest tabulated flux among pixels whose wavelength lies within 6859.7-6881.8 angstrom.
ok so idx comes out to 4.734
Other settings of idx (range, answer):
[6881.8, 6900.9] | 4.704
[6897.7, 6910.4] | 4.421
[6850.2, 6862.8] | 4.712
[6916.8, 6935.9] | 4.923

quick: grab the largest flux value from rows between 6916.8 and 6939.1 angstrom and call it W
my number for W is 5.372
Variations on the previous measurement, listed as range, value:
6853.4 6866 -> 4.971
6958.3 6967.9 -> 5.425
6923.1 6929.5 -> 5.344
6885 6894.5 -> 5.339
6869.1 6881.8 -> 5.059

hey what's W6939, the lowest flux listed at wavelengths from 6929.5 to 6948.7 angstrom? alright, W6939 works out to 4.38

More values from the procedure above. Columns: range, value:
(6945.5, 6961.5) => 4.787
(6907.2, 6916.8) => 4.917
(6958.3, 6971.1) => 4.987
